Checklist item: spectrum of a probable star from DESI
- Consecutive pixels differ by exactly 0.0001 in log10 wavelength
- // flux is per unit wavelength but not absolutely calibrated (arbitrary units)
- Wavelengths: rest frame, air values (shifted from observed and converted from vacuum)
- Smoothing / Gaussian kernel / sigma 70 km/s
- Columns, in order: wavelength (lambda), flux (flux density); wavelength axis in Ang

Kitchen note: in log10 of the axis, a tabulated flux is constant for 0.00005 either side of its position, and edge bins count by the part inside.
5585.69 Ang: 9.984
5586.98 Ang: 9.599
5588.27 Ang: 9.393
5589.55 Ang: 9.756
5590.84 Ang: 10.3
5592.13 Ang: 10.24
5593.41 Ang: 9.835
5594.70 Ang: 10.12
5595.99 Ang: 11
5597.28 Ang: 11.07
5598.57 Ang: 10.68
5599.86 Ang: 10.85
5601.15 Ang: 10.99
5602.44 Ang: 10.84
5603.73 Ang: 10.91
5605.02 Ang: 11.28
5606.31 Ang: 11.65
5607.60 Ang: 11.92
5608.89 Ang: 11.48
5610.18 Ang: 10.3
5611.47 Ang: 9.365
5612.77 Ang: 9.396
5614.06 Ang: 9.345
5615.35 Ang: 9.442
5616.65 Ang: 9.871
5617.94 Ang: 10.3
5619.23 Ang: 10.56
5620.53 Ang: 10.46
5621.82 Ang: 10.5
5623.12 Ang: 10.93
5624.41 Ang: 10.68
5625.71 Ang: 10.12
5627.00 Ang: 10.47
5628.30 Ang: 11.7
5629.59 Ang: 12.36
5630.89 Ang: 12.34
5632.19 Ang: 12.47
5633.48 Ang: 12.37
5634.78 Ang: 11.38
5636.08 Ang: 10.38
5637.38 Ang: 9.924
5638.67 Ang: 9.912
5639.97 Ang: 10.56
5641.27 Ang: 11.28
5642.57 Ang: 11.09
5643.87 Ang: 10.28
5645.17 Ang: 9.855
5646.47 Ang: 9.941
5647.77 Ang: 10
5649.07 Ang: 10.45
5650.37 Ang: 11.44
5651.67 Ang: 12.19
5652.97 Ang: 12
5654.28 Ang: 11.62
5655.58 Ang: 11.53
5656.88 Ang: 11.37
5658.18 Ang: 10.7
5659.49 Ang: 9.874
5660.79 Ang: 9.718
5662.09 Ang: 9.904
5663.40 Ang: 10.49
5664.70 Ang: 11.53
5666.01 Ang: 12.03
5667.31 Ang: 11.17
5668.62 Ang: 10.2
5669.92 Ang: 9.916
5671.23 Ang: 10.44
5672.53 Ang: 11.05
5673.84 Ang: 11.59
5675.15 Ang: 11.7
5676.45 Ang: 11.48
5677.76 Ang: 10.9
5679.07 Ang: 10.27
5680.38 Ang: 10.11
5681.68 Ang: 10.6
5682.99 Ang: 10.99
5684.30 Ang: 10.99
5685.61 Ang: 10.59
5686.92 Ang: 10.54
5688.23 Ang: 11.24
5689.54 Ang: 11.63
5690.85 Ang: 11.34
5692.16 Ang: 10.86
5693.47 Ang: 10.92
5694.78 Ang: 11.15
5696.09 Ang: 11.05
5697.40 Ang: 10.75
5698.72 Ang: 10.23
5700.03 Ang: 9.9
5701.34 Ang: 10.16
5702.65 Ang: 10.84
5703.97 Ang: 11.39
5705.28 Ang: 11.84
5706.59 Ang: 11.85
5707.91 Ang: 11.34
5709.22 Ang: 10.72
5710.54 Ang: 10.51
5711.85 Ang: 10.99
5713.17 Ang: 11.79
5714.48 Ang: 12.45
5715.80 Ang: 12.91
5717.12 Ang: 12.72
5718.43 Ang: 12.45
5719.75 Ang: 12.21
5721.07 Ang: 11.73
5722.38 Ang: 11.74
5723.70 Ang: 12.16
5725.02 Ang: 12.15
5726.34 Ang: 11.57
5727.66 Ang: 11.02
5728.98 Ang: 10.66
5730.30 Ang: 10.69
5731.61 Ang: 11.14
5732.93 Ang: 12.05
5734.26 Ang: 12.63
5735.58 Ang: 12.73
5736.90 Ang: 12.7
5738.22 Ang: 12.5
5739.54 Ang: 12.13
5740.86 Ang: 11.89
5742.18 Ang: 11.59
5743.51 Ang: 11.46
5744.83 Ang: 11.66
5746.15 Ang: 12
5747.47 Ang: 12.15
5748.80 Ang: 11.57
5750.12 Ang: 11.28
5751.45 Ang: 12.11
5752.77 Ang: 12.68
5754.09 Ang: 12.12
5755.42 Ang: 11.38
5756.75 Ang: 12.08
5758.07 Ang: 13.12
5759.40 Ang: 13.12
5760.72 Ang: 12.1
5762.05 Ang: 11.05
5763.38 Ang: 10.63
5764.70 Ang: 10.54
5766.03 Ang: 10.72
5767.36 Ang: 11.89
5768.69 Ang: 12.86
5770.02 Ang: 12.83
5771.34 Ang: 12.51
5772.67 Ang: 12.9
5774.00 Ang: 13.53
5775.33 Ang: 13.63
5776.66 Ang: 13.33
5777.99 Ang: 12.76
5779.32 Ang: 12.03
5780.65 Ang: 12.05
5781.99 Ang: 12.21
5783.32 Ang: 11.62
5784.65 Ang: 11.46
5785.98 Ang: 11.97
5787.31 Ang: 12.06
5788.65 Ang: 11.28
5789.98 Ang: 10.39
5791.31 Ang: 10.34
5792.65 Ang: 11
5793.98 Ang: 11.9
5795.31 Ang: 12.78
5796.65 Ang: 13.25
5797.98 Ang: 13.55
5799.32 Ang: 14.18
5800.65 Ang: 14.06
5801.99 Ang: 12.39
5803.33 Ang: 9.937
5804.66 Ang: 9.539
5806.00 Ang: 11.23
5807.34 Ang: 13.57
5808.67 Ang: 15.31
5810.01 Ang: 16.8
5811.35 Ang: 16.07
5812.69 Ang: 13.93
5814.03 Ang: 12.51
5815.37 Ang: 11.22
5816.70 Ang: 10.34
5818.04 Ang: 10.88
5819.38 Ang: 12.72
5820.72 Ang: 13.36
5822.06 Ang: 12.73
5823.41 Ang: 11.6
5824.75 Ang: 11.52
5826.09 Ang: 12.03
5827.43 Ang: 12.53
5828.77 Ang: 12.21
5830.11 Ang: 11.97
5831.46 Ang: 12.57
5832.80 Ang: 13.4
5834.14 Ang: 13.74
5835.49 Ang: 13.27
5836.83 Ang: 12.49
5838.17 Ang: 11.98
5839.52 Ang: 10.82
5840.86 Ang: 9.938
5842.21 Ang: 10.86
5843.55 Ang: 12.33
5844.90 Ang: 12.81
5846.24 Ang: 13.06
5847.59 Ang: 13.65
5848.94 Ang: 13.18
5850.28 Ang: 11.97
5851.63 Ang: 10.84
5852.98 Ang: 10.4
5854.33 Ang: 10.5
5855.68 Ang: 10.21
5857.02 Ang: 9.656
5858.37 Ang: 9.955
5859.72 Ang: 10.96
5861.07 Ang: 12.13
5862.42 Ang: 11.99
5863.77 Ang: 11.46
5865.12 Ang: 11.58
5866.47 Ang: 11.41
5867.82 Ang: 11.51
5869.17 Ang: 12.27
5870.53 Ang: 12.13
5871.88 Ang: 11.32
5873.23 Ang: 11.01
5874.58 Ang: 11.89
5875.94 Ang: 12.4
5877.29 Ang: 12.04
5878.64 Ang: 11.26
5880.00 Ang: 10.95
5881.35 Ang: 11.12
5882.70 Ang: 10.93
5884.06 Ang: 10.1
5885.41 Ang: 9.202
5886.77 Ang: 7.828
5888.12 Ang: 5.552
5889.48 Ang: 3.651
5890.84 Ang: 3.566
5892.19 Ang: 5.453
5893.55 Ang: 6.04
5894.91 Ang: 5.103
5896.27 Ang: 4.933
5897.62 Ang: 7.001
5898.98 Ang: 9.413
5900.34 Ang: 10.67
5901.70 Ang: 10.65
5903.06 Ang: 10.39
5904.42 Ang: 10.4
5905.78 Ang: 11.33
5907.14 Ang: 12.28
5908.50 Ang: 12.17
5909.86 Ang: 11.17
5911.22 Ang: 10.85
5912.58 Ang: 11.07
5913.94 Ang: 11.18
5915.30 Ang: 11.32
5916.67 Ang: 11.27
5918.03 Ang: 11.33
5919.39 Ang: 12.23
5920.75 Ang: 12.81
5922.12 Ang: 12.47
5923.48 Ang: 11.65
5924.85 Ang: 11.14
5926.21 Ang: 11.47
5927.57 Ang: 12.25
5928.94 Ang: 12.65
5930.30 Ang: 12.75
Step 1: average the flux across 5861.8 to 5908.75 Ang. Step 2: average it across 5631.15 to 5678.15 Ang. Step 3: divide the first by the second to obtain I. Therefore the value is 0.9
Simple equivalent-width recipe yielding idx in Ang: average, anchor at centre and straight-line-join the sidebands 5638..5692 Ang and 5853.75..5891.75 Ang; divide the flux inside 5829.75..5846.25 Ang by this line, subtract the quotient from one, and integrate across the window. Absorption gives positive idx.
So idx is -2.9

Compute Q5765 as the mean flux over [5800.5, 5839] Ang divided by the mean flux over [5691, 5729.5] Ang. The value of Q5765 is 1.11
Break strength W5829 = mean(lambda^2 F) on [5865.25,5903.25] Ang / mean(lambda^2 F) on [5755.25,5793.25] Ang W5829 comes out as 0.80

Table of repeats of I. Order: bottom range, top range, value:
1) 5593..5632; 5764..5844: 1.15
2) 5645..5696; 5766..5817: 1.15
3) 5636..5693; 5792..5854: 1.15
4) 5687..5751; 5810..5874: 1.04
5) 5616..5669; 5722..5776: 1.10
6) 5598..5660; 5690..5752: 1.07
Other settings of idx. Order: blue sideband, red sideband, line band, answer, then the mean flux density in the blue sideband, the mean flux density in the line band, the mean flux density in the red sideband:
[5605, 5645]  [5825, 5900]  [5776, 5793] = -1.75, 10.8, 11.7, 10.6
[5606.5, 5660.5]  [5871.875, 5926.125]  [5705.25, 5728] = -2.76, 10.8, 11.8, 9.93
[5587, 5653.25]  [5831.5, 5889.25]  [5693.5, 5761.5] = -4.61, 10.7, 11.7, 11.3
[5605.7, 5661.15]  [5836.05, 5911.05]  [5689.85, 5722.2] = -2.09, 10.8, 11.3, 10.4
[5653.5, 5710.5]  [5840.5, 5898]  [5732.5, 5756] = -3.06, 10.9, 12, 10.2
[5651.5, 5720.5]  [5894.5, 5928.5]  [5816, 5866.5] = -4.56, 11.1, 11.8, 10.7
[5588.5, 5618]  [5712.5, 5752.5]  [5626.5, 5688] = 0.78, 10.5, 10.9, 11.9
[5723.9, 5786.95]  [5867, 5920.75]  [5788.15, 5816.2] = -3.29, 12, 12.6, 9.91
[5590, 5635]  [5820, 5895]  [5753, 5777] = -2.99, 10.8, 12.2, 10.9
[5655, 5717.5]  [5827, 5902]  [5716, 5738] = -2.09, 11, 11.9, 10.6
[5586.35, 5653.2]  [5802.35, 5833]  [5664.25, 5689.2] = 0.64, 10.7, 10.9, 12.5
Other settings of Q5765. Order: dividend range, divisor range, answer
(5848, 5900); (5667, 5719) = 0.89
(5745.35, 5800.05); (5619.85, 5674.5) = 1.11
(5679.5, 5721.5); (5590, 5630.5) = 1.06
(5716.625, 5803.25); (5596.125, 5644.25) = 1.12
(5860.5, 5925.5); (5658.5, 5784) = 0.89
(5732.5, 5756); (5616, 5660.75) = 1.10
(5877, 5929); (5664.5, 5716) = 0.90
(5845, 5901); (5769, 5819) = 0.80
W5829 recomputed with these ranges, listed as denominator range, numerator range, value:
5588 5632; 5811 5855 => 1.24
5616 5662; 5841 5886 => 1.14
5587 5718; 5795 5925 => 1.11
